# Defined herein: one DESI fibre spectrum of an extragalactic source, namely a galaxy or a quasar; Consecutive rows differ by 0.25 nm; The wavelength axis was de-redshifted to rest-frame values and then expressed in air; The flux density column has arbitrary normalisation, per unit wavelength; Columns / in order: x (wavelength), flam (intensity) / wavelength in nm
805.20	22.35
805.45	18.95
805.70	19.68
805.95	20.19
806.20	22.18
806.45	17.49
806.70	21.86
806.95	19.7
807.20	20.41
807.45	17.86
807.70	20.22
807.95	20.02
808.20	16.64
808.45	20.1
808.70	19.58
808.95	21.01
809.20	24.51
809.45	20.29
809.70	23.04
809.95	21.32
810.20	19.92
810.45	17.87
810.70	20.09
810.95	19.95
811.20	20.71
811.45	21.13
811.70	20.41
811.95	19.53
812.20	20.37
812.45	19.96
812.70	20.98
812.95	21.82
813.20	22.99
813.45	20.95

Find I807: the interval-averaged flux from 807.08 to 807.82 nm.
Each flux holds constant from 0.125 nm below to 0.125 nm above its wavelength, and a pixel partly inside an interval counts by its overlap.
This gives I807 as 19.5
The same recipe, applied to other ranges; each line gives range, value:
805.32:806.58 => 19.7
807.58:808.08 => 20.1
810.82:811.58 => 20.6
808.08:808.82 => 18.8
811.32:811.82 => 20.8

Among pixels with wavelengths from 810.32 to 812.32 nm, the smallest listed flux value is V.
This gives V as 17.87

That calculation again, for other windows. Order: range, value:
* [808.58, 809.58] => 19.58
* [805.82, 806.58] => 17.49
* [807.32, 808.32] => 16.64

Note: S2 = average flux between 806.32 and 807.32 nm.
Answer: 19.9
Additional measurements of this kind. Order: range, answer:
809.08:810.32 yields 21.8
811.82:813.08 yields 20.5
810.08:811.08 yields 19.5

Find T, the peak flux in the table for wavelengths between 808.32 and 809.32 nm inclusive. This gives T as 24.51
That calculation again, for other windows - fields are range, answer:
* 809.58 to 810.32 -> 23.04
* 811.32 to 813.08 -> 21.82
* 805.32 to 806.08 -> 20.19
